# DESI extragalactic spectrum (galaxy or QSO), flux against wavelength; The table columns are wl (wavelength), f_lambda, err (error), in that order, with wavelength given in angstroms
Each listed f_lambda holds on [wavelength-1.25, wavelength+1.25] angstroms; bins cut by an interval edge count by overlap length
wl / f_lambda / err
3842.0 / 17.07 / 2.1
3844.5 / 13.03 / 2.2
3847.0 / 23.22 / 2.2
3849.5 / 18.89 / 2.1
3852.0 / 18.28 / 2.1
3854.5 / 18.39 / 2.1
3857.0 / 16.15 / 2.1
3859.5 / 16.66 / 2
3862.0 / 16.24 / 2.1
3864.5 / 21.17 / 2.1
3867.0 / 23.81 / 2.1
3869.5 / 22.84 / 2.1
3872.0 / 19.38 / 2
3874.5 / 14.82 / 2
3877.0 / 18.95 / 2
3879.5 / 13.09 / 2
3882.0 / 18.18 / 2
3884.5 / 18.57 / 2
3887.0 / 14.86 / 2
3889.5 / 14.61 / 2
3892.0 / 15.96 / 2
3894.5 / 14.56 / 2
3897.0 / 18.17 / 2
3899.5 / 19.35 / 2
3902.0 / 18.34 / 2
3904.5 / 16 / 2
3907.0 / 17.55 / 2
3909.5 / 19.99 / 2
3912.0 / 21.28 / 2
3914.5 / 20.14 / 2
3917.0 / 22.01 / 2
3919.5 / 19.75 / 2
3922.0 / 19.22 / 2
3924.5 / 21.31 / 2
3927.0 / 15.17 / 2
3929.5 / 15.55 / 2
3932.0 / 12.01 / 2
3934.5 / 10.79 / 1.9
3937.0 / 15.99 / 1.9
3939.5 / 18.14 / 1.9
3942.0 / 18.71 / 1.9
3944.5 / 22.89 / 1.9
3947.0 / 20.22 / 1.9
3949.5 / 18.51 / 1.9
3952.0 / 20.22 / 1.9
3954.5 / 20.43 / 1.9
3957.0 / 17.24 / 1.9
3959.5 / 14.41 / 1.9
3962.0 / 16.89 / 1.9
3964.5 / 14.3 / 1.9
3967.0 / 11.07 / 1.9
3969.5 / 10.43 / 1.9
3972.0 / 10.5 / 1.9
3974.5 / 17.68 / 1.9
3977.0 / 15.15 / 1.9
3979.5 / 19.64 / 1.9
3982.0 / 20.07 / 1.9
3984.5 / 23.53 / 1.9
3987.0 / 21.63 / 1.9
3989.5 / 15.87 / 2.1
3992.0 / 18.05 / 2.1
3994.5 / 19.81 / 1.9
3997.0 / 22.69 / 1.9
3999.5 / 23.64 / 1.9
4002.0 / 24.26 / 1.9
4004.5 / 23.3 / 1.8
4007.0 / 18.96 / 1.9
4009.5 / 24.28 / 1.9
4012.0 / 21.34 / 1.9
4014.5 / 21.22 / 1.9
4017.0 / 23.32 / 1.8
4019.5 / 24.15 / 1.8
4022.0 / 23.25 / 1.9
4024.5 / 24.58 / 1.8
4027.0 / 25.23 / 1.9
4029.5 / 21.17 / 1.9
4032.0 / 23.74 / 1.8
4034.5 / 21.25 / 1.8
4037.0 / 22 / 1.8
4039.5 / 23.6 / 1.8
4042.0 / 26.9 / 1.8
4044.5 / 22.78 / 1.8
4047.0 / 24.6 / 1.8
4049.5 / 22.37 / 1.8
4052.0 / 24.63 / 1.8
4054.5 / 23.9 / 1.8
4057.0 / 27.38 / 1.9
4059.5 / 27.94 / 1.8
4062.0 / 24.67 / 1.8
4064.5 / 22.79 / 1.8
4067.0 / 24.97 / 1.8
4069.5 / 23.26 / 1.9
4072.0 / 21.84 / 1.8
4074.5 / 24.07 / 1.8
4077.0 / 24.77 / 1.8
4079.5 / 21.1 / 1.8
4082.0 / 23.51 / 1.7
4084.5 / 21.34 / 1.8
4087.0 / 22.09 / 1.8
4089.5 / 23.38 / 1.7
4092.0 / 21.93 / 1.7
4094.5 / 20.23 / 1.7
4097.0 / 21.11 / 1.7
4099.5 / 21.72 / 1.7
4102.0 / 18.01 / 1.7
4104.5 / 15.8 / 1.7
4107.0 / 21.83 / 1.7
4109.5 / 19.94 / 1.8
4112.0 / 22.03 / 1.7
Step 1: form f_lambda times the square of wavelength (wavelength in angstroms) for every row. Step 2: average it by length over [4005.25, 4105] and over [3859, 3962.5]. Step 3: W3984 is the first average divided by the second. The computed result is 1.4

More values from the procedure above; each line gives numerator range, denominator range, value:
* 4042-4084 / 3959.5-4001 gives 1.43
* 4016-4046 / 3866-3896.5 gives 1.46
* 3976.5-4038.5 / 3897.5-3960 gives 1.24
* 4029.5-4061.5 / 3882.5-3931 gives 1.44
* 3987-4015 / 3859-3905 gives 1.28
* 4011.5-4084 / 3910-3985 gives 1.43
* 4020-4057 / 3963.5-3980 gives 1.77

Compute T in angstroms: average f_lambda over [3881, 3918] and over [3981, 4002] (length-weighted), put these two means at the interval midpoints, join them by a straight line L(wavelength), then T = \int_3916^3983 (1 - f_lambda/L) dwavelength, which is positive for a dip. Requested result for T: 8.74 angstroms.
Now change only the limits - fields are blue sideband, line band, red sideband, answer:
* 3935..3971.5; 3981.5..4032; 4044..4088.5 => -4.89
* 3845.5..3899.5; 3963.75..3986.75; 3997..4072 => 5.84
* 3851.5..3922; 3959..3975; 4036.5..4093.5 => 5.65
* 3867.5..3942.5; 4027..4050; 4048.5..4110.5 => -2.02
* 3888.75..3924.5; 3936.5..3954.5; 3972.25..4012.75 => -0.10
